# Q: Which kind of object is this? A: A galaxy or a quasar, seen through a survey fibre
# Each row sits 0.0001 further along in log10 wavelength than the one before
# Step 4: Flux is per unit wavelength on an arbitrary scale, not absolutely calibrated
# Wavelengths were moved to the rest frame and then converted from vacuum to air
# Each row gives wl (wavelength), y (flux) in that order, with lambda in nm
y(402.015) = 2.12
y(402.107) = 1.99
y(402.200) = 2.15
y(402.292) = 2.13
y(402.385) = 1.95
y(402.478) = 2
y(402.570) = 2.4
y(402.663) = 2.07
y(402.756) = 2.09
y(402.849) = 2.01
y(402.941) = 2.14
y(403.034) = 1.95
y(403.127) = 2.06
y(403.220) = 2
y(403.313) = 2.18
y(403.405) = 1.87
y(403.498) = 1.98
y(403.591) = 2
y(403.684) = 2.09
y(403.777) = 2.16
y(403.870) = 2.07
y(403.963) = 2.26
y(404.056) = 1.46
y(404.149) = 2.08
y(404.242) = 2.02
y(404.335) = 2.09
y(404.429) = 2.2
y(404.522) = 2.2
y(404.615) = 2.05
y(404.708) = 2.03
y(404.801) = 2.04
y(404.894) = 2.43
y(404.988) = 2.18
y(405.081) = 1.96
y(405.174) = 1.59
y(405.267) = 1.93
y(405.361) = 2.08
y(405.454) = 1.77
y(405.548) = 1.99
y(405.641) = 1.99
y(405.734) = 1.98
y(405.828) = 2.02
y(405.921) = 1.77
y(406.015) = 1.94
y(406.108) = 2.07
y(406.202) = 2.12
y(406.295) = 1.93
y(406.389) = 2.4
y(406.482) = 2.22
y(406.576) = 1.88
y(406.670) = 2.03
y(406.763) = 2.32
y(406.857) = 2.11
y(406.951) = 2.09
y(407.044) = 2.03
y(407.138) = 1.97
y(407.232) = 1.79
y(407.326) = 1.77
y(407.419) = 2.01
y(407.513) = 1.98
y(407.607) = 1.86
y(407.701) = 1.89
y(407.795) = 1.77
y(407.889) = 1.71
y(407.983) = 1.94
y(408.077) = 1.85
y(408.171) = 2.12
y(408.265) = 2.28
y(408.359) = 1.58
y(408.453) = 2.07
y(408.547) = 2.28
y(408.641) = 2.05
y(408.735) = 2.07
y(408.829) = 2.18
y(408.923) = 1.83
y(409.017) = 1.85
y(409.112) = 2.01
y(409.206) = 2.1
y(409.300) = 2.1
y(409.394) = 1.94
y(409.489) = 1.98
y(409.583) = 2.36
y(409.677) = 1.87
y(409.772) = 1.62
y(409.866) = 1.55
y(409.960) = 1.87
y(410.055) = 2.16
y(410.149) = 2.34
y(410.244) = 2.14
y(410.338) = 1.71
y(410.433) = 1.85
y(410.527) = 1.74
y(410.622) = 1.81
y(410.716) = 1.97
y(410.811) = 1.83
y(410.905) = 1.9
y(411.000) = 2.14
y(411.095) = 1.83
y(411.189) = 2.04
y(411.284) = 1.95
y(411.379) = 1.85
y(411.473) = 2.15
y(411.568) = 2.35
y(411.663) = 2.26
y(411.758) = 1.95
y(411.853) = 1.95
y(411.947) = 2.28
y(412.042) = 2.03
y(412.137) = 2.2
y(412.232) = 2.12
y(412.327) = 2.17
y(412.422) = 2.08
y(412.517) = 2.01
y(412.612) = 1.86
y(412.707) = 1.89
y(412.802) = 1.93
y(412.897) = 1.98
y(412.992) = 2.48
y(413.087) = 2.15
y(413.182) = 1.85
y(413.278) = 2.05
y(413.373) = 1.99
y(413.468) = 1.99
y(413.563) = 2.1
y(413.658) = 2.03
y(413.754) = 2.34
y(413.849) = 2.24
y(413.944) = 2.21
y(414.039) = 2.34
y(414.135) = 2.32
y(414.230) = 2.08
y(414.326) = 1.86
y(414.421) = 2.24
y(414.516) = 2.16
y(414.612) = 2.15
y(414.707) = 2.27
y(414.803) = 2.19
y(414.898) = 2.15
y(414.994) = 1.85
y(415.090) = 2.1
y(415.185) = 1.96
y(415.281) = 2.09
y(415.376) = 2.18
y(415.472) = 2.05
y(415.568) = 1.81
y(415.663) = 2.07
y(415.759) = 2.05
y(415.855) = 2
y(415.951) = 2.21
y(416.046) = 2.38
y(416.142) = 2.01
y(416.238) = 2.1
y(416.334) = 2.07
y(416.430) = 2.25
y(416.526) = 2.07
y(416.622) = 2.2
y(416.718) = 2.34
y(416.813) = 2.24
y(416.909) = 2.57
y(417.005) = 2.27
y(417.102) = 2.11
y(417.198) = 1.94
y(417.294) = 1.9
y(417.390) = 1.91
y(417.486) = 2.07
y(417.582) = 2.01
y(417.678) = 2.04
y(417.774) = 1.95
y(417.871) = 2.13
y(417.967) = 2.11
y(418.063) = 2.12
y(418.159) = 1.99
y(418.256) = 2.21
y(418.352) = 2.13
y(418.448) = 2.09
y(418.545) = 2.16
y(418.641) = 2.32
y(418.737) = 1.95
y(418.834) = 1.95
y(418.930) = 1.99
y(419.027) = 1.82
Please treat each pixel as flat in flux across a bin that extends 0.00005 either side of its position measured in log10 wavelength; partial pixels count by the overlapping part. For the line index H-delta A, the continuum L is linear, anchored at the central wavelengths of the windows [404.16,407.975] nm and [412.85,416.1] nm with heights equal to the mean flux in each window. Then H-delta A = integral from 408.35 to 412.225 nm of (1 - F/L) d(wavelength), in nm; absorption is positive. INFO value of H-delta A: 0.12 nm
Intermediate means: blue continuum 2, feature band 2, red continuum 2.12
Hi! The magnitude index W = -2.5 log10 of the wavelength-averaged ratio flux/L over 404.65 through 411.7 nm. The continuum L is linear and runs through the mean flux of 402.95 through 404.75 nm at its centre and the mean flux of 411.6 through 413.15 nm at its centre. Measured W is 0.040 mag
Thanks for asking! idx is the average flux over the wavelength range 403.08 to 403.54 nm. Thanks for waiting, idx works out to 2.02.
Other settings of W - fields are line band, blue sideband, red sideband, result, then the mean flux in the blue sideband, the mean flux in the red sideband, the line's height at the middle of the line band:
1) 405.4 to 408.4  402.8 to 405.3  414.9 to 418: 0.04 mag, 2.04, 2.1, 2.05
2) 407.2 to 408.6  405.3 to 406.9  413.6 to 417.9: 0.07 mag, 2.03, 2.12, 2.05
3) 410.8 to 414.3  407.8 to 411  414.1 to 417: -0.02 mag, 1.96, 2.14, 2.05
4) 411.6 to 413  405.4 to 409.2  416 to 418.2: -0.01 mag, 1.99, 2.12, 2.06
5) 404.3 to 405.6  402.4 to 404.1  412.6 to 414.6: 0.01 mag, 2.04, 2.1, 2.05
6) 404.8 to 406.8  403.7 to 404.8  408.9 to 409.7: 0.01 mag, 2.06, 2.01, 2.04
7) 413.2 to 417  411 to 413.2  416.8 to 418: -0.03 mag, 2.06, 2.09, 2.08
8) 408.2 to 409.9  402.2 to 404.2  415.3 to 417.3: 0.05 mag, 2.05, 2.14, 2.09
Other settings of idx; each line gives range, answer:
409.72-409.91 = 1.59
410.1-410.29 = 2.24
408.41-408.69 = 2.14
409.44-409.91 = 1.88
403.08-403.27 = 2.03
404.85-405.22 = 2.04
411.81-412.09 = 2.09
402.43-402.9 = 2.12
